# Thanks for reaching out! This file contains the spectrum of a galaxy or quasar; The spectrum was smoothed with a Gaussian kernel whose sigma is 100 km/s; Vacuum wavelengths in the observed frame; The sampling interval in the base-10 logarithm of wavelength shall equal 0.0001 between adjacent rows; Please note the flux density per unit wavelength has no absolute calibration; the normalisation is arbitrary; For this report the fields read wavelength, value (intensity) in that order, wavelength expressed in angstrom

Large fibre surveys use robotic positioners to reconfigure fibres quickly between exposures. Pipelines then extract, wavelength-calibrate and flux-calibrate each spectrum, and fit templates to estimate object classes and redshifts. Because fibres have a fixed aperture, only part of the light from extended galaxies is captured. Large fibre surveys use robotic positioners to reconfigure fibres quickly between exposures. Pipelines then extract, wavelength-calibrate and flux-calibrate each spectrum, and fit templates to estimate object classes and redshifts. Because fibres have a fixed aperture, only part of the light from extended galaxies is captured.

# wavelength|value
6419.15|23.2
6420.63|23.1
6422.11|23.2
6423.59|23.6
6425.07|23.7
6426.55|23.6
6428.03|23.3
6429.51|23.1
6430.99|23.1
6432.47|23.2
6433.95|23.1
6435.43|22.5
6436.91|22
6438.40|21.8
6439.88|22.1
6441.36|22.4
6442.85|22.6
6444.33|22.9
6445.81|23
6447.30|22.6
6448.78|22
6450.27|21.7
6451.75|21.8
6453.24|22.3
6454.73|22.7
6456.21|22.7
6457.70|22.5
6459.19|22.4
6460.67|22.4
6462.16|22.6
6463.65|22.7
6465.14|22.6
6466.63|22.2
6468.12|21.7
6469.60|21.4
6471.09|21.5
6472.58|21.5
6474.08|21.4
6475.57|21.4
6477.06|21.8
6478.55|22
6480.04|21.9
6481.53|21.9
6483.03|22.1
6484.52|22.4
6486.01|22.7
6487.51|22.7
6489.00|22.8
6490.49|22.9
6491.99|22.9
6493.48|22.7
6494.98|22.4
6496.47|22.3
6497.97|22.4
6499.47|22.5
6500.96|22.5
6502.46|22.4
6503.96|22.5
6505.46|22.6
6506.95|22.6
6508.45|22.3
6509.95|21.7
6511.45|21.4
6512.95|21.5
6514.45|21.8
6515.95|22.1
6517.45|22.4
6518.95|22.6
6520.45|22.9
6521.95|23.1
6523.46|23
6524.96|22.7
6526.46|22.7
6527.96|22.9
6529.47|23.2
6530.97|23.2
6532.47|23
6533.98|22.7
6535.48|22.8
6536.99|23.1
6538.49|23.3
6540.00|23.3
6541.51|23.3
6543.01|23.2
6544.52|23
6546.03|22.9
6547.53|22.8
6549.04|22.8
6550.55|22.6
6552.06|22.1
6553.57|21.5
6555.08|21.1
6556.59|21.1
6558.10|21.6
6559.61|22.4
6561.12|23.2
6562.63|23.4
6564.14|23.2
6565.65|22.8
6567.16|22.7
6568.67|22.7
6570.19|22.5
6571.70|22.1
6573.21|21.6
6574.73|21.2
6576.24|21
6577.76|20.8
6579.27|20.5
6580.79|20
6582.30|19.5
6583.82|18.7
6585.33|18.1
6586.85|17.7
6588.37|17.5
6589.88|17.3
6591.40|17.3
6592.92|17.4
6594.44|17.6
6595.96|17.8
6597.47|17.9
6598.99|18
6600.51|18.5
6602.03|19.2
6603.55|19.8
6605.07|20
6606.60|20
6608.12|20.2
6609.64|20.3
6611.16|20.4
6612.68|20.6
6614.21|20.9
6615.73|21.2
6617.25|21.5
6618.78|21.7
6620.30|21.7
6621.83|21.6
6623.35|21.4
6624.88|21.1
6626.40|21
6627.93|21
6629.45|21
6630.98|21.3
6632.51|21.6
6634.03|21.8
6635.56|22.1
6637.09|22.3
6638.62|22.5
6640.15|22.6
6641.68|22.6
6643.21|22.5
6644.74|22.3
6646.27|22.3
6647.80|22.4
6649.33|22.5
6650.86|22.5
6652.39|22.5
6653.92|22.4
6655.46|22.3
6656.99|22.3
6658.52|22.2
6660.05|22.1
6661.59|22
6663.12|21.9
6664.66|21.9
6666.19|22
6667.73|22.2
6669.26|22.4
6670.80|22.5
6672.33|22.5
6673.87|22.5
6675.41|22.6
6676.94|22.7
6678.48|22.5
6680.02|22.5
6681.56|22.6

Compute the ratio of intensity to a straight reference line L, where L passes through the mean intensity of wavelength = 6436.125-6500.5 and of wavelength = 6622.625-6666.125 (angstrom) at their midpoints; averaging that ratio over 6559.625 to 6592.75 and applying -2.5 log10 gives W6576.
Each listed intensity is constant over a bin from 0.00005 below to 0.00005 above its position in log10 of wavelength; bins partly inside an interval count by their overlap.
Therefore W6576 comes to 0.07 mag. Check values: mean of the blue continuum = 22.3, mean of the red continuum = 22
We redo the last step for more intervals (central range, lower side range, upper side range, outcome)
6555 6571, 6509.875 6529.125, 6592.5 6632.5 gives -0.06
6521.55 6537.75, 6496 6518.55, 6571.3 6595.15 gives -0.08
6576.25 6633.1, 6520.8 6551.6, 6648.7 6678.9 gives 0.14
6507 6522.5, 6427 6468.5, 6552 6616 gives -0.04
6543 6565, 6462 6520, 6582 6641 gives -0.07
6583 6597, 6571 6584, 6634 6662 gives 0.18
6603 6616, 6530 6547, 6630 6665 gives 0.11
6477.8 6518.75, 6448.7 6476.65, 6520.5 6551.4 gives 0.01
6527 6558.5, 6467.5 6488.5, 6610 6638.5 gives -0.05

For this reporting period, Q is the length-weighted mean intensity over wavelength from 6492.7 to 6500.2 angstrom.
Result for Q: 22.5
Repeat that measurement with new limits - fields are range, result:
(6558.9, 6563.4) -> 23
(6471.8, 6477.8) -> 21.5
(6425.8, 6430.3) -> 23.3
